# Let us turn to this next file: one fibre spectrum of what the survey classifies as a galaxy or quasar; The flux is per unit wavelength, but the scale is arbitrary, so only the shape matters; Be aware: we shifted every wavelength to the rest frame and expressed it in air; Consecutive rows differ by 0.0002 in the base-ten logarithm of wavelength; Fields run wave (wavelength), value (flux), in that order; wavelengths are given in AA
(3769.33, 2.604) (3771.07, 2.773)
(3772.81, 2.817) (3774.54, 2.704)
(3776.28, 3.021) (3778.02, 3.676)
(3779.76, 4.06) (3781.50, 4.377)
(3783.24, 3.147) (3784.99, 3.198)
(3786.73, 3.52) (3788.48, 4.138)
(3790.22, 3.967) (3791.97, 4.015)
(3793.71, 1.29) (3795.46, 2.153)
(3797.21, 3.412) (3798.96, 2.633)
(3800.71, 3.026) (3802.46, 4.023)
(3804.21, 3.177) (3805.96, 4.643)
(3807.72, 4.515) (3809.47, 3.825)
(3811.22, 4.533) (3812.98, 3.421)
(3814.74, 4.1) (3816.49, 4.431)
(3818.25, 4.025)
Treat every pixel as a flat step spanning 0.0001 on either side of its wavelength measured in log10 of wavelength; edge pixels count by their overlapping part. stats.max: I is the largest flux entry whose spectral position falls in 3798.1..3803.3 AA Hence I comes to 4.023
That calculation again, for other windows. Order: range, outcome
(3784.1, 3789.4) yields 4.138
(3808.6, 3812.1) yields 4.533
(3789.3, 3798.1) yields 4.015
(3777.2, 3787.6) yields 4.377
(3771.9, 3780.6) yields 4.06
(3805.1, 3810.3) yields 4.643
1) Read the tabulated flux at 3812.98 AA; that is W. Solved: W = 3.421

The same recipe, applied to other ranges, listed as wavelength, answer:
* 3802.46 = 4.023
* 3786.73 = 3.52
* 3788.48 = 4.138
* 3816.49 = 4.431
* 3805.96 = 4.643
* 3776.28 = 3.021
